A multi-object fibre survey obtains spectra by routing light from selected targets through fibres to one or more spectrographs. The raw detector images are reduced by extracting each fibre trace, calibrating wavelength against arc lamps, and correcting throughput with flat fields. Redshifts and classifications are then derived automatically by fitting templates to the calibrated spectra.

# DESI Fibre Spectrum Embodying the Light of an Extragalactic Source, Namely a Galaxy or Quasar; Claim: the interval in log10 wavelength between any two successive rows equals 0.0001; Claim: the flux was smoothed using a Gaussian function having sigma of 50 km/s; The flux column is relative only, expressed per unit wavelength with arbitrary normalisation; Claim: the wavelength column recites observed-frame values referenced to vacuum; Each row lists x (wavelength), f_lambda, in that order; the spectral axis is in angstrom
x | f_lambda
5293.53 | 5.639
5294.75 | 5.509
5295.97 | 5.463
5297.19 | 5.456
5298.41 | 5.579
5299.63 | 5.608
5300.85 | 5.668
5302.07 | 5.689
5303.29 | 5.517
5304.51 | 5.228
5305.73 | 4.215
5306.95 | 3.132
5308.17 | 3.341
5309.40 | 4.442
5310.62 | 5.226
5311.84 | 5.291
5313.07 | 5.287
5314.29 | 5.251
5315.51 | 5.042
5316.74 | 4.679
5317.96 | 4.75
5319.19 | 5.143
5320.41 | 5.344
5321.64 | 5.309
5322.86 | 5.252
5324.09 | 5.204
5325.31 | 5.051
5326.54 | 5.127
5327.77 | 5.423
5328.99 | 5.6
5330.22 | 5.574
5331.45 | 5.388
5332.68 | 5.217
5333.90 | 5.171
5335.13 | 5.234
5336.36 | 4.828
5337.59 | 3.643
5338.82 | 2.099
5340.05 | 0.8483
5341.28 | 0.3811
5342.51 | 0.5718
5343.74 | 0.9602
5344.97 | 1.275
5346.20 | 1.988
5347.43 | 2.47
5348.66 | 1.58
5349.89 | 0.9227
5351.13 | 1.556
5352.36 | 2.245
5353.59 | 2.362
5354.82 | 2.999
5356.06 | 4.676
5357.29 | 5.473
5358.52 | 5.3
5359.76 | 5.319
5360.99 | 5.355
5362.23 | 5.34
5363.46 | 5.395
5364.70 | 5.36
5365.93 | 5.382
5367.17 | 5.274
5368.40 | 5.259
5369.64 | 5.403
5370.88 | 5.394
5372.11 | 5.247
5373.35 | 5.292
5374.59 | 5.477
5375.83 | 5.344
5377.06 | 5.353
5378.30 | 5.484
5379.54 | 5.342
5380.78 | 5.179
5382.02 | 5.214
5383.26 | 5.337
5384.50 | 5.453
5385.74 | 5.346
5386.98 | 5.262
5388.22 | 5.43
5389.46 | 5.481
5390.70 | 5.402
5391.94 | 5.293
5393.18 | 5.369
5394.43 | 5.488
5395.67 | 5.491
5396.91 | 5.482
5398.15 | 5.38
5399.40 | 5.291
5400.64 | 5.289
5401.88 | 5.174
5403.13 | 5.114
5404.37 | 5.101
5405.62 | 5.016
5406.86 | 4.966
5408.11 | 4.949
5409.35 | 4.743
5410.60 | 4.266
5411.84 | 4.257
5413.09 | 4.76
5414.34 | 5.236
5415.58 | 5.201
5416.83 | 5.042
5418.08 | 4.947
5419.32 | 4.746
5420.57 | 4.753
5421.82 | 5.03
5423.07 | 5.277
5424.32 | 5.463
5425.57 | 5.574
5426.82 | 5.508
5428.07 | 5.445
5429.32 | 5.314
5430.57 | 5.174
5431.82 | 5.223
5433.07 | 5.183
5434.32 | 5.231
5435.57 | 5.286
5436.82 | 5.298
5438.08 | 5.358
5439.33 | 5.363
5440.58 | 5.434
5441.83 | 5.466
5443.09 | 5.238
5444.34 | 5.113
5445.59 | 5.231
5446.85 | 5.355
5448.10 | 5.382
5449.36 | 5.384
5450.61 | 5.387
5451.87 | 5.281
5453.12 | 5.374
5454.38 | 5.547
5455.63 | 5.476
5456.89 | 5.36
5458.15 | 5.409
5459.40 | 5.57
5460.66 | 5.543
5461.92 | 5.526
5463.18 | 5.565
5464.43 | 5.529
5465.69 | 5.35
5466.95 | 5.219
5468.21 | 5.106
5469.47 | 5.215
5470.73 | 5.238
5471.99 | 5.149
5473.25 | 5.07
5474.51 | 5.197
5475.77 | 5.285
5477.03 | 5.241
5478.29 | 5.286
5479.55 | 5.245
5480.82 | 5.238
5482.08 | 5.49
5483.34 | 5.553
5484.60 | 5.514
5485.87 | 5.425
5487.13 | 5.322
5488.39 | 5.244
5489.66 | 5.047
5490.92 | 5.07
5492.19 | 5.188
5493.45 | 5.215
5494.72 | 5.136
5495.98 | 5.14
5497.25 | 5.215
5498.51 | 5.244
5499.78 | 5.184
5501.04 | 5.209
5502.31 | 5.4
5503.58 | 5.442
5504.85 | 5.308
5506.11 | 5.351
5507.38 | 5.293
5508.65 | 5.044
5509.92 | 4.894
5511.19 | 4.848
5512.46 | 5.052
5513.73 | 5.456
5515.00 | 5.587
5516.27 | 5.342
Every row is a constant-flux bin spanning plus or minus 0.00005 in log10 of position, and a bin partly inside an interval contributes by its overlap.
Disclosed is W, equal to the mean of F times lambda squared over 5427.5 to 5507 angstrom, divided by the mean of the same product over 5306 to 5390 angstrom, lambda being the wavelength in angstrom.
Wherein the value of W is 1.26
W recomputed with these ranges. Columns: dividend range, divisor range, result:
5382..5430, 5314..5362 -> 1.38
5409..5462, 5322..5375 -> 1.33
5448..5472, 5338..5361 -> 2.26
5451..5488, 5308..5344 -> 1.28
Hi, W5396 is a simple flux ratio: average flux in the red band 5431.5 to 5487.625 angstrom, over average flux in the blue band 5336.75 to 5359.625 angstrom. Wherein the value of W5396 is 2.2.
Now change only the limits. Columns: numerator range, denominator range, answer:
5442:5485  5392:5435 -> 1.04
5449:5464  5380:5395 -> 1.02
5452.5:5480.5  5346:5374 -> 1.27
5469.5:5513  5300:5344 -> 1.17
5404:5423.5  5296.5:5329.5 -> 0.96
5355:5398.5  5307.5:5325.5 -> 1.07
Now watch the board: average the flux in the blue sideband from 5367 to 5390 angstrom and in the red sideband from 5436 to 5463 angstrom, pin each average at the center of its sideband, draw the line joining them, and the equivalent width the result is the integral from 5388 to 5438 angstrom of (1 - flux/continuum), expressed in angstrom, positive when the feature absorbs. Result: 1.86 angstrom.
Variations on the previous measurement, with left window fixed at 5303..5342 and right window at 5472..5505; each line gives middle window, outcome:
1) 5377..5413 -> -2.4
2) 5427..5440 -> -0.7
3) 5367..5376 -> -1.0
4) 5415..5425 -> -0.2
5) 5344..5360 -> 6.4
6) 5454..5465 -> -0.8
